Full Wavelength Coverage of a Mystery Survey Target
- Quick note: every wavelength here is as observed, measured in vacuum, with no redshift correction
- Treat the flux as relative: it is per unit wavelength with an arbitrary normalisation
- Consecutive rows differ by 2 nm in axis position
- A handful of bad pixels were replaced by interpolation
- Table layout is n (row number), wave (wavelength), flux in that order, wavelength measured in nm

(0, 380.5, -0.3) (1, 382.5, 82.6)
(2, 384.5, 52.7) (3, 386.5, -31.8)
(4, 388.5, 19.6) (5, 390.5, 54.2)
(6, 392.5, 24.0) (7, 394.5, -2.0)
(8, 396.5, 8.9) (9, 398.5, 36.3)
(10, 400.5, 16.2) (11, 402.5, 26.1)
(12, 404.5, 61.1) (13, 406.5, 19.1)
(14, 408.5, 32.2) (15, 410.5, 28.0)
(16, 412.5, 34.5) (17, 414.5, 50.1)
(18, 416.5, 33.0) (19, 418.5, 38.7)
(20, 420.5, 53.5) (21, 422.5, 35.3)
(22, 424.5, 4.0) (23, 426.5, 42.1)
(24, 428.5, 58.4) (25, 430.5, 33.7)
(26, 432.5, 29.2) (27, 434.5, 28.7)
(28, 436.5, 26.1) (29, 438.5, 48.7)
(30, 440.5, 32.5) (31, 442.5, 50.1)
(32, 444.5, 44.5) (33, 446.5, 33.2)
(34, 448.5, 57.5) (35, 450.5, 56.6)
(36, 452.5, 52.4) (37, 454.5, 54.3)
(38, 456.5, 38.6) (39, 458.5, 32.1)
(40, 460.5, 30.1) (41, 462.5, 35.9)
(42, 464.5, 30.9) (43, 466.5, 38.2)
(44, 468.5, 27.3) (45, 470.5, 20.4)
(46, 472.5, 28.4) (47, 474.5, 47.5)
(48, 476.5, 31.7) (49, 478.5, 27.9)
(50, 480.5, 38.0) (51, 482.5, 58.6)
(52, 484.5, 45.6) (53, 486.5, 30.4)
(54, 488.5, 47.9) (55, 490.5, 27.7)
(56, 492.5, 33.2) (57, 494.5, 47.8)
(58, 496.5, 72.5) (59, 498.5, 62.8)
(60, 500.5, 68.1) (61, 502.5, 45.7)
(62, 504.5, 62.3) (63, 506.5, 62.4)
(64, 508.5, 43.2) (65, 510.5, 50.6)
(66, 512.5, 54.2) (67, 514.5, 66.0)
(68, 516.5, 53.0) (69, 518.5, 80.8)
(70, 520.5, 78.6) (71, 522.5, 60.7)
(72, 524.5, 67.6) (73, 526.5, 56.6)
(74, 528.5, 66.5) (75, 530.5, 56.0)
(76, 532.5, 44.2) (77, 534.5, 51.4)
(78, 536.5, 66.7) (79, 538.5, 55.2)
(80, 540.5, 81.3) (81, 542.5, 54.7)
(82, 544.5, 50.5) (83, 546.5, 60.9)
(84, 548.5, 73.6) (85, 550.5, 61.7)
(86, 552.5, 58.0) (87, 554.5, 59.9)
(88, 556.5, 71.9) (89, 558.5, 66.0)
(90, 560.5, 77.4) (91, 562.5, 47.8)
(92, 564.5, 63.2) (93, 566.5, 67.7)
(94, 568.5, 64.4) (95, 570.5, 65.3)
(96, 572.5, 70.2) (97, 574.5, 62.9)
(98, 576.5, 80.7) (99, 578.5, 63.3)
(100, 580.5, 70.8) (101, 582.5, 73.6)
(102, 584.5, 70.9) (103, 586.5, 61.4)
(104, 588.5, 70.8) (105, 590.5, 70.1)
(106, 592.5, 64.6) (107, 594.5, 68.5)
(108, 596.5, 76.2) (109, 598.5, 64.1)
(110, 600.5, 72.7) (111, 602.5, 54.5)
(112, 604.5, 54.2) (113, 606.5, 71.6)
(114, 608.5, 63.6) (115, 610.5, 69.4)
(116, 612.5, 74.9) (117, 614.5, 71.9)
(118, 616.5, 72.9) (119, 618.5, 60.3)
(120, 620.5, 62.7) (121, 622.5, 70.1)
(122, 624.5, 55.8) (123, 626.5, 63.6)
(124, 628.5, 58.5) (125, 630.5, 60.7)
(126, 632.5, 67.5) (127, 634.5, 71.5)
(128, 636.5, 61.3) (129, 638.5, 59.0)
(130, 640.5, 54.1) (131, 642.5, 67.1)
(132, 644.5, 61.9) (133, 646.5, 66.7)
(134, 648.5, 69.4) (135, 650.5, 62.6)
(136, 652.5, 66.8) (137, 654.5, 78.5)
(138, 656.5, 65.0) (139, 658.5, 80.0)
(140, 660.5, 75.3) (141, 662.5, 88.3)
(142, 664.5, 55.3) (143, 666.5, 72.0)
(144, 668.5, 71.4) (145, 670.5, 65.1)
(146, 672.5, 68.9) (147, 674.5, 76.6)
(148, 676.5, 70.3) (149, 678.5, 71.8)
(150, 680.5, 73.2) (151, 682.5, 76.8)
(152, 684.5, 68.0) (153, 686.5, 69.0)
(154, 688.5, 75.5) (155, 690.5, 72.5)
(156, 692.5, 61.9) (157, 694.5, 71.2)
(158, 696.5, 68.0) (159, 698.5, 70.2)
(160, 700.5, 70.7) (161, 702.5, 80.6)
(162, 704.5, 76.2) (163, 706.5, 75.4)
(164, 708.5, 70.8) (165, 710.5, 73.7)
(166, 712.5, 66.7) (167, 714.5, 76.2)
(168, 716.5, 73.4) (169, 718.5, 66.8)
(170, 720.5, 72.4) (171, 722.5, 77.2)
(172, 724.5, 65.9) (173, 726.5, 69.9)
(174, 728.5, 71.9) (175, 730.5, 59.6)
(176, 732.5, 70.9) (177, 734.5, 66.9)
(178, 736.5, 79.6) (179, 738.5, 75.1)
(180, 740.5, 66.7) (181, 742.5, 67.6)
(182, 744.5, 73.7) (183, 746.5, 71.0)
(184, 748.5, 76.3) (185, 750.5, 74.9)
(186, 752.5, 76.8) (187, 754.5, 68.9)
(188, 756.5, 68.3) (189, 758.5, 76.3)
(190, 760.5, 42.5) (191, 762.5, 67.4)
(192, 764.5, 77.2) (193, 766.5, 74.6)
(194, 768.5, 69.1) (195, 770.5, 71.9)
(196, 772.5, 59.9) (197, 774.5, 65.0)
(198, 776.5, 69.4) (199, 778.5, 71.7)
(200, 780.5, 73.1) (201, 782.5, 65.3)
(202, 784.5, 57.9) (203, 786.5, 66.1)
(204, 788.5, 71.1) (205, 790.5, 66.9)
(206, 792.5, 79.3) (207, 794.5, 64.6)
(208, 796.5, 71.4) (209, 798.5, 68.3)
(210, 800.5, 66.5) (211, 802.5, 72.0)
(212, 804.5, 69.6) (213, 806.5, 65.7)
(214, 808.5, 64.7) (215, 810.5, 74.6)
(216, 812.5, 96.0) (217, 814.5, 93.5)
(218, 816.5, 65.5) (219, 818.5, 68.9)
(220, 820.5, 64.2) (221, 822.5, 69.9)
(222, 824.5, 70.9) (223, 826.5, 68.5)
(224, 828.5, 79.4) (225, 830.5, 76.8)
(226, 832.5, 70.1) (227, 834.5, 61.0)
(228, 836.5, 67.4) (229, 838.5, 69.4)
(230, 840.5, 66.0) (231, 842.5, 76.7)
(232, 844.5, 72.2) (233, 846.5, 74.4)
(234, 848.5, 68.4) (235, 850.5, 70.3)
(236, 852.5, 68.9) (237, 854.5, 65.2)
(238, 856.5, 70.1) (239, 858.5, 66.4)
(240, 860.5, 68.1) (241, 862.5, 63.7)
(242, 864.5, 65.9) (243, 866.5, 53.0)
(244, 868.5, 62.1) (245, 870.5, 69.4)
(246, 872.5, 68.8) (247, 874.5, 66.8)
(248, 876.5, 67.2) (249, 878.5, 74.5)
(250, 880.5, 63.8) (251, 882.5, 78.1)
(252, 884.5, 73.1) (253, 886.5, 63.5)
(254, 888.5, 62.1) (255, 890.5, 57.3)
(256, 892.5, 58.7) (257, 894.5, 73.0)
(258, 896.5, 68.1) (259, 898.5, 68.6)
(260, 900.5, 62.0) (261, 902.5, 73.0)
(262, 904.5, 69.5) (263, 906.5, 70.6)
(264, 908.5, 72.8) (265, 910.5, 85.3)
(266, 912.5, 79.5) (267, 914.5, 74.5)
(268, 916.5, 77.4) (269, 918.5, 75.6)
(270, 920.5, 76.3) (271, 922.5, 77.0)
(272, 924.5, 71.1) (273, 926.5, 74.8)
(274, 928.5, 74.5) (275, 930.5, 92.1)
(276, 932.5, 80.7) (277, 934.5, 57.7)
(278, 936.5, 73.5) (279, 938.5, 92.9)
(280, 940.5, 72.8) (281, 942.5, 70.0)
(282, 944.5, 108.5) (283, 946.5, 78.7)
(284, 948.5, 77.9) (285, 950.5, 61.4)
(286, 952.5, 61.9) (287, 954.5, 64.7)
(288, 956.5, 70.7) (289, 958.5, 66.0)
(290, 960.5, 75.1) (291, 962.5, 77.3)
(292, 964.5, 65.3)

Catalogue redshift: 0.24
